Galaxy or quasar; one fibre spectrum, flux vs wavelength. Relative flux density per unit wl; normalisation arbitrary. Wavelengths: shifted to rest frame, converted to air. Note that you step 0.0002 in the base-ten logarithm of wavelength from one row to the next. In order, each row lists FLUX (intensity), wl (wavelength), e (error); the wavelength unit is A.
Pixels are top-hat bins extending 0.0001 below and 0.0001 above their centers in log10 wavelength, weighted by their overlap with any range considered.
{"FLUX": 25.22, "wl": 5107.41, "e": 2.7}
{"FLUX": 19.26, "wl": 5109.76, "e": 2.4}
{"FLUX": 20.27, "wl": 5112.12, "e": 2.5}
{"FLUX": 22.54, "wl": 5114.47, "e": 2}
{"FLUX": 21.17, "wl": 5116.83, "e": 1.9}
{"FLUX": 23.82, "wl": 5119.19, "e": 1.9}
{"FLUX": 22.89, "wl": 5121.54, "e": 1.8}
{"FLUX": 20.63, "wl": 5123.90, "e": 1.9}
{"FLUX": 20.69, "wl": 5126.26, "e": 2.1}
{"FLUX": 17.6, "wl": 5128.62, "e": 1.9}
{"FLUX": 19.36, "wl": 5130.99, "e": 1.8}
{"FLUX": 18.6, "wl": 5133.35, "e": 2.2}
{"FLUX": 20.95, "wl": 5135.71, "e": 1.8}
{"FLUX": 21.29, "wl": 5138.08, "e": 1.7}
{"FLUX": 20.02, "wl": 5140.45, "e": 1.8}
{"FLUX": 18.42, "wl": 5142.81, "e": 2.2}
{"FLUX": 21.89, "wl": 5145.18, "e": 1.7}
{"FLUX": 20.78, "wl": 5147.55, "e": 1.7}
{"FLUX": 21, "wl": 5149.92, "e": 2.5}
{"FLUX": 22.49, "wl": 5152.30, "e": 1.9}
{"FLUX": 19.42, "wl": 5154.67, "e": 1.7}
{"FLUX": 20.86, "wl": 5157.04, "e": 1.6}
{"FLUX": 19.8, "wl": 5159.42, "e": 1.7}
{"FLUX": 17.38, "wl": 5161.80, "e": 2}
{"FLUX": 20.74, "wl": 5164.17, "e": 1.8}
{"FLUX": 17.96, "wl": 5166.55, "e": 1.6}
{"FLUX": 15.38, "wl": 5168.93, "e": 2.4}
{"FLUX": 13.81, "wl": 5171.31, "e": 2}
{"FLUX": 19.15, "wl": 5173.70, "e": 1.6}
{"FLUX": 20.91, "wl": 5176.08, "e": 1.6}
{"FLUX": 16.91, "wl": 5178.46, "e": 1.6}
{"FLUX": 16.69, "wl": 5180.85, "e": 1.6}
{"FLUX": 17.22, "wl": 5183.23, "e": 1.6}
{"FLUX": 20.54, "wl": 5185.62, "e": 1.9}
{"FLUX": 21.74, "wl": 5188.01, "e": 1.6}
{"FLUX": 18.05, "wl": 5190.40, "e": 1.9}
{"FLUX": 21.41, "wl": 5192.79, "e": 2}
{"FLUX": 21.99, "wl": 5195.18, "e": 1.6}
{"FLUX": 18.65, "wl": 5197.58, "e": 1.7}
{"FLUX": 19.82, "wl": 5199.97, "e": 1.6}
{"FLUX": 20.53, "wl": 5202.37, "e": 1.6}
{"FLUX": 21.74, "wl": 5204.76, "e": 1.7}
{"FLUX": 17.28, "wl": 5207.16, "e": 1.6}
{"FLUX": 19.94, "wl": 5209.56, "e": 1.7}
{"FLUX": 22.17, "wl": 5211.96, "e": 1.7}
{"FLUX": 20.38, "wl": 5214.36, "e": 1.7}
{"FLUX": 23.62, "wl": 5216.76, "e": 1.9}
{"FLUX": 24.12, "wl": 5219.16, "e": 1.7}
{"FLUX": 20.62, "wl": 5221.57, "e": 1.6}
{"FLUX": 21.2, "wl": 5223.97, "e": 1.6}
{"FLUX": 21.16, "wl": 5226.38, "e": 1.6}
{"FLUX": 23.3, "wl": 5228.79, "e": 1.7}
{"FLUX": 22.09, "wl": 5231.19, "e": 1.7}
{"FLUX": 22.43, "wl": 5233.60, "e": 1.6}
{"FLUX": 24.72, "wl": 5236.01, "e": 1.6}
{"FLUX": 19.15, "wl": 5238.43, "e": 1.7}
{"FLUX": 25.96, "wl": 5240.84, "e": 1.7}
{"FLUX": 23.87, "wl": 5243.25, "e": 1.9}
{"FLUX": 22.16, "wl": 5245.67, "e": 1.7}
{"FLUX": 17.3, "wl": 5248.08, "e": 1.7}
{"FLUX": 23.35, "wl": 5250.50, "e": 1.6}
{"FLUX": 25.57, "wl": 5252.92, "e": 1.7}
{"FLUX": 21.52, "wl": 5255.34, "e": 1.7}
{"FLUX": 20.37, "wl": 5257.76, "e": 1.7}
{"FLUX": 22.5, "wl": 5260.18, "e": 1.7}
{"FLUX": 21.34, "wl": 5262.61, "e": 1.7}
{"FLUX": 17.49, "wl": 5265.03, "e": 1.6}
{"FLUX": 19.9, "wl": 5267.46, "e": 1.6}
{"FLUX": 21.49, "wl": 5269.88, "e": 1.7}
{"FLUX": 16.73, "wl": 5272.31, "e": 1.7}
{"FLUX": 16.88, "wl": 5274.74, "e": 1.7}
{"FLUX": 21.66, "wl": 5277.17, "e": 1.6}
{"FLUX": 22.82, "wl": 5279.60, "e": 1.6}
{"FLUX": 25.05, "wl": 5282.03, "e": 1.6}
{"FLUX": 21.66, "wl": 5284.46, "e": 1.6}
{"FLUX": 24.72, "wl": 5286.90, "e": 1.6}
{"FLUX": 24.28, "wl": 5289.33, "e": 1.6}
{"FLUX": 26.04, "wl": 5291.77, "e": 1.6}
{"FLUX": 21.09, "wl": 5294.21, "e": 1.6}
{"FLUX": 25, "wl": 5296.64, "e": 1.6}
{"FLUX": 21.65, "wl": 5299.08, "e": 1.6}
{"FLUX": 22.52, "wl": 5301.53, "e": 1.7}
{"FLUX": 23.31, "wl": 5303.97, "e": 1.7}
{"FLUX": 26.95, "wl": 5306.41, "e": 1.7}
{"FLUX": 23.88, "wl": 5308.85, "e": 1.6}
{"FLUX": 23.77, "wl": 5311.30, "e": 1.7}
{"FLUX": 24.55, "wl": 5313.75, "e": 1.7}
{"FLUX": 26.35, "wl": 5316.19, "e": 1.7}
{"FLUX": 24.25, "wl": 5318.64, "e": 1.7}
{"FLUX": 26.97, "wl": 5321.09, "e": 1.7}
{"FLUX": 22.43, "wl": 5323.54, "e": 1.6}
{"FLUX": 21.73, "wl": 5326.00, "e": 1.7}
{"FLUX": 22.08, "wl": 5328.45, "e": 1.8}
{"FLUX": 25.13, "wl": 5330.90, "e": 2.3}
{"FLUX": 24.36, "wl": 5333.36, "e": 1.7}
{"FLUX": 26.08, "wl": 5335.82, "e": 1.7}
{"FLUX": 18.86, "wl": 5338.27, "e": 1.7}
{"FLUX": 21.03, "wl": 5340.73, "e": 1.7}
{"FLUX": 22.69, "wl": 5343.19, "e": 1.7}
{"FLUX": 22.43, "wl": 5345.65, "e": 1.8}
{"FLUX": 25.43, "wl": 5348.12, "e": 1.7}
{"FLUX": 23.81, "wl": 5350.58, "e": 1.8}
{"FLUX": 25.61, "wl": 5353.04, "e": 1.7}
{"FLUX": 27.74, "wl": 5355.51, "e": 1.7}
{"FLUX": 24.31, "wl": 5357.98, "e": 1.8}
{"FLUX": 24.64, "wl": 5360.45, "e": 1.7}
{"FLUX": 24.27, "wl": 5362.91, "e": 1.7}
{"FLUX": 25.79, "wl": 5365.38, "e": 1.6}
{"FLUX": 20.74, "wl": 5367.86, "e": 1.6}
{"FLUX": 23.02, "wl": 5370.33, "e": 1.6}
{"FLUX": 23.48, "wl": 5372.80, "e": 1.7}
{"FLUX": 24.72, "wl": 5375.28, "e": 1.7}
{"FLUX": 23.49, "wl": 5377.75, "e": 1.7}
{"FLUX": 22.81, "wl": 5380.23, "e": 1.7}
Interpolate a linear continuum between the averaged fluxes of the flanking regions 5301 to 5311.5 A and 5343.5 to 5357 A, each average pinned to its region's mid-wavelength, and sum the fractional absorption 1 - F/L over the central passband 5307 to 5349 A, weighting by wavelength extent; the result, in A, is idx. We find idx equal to 1.4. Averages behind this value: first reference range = 24.2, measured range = 23.7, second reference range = 24.8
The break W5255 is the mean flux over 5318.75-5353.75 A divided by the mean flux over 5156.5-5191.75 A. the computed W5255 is 1.27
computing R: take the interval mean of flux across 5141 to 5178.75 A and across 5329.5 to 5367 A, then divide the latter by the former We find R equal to 1.25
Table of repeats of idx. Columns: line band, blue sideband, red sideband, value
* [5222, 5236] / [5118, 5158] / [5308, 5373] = -0.1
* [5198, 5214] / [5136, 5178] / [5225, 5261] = 0.7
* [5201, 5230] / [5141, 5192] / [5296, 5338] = -0.8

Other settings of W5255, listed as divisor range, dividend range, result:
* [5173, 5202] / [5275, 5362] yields 1.22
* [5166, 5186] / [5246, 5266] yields 1.22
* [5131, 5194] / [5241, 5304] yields 1.13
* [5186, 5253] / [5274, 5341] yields 1.09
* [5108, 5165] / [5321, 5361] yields 1.16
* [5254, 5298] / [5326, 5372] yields 1.09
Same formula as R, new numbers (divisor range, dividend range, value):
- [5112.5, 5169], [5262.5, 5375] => 1.14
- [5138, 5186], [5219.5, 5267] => 1.15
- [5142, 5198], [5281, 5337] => 1.25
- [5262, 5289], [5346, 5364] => 1.19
